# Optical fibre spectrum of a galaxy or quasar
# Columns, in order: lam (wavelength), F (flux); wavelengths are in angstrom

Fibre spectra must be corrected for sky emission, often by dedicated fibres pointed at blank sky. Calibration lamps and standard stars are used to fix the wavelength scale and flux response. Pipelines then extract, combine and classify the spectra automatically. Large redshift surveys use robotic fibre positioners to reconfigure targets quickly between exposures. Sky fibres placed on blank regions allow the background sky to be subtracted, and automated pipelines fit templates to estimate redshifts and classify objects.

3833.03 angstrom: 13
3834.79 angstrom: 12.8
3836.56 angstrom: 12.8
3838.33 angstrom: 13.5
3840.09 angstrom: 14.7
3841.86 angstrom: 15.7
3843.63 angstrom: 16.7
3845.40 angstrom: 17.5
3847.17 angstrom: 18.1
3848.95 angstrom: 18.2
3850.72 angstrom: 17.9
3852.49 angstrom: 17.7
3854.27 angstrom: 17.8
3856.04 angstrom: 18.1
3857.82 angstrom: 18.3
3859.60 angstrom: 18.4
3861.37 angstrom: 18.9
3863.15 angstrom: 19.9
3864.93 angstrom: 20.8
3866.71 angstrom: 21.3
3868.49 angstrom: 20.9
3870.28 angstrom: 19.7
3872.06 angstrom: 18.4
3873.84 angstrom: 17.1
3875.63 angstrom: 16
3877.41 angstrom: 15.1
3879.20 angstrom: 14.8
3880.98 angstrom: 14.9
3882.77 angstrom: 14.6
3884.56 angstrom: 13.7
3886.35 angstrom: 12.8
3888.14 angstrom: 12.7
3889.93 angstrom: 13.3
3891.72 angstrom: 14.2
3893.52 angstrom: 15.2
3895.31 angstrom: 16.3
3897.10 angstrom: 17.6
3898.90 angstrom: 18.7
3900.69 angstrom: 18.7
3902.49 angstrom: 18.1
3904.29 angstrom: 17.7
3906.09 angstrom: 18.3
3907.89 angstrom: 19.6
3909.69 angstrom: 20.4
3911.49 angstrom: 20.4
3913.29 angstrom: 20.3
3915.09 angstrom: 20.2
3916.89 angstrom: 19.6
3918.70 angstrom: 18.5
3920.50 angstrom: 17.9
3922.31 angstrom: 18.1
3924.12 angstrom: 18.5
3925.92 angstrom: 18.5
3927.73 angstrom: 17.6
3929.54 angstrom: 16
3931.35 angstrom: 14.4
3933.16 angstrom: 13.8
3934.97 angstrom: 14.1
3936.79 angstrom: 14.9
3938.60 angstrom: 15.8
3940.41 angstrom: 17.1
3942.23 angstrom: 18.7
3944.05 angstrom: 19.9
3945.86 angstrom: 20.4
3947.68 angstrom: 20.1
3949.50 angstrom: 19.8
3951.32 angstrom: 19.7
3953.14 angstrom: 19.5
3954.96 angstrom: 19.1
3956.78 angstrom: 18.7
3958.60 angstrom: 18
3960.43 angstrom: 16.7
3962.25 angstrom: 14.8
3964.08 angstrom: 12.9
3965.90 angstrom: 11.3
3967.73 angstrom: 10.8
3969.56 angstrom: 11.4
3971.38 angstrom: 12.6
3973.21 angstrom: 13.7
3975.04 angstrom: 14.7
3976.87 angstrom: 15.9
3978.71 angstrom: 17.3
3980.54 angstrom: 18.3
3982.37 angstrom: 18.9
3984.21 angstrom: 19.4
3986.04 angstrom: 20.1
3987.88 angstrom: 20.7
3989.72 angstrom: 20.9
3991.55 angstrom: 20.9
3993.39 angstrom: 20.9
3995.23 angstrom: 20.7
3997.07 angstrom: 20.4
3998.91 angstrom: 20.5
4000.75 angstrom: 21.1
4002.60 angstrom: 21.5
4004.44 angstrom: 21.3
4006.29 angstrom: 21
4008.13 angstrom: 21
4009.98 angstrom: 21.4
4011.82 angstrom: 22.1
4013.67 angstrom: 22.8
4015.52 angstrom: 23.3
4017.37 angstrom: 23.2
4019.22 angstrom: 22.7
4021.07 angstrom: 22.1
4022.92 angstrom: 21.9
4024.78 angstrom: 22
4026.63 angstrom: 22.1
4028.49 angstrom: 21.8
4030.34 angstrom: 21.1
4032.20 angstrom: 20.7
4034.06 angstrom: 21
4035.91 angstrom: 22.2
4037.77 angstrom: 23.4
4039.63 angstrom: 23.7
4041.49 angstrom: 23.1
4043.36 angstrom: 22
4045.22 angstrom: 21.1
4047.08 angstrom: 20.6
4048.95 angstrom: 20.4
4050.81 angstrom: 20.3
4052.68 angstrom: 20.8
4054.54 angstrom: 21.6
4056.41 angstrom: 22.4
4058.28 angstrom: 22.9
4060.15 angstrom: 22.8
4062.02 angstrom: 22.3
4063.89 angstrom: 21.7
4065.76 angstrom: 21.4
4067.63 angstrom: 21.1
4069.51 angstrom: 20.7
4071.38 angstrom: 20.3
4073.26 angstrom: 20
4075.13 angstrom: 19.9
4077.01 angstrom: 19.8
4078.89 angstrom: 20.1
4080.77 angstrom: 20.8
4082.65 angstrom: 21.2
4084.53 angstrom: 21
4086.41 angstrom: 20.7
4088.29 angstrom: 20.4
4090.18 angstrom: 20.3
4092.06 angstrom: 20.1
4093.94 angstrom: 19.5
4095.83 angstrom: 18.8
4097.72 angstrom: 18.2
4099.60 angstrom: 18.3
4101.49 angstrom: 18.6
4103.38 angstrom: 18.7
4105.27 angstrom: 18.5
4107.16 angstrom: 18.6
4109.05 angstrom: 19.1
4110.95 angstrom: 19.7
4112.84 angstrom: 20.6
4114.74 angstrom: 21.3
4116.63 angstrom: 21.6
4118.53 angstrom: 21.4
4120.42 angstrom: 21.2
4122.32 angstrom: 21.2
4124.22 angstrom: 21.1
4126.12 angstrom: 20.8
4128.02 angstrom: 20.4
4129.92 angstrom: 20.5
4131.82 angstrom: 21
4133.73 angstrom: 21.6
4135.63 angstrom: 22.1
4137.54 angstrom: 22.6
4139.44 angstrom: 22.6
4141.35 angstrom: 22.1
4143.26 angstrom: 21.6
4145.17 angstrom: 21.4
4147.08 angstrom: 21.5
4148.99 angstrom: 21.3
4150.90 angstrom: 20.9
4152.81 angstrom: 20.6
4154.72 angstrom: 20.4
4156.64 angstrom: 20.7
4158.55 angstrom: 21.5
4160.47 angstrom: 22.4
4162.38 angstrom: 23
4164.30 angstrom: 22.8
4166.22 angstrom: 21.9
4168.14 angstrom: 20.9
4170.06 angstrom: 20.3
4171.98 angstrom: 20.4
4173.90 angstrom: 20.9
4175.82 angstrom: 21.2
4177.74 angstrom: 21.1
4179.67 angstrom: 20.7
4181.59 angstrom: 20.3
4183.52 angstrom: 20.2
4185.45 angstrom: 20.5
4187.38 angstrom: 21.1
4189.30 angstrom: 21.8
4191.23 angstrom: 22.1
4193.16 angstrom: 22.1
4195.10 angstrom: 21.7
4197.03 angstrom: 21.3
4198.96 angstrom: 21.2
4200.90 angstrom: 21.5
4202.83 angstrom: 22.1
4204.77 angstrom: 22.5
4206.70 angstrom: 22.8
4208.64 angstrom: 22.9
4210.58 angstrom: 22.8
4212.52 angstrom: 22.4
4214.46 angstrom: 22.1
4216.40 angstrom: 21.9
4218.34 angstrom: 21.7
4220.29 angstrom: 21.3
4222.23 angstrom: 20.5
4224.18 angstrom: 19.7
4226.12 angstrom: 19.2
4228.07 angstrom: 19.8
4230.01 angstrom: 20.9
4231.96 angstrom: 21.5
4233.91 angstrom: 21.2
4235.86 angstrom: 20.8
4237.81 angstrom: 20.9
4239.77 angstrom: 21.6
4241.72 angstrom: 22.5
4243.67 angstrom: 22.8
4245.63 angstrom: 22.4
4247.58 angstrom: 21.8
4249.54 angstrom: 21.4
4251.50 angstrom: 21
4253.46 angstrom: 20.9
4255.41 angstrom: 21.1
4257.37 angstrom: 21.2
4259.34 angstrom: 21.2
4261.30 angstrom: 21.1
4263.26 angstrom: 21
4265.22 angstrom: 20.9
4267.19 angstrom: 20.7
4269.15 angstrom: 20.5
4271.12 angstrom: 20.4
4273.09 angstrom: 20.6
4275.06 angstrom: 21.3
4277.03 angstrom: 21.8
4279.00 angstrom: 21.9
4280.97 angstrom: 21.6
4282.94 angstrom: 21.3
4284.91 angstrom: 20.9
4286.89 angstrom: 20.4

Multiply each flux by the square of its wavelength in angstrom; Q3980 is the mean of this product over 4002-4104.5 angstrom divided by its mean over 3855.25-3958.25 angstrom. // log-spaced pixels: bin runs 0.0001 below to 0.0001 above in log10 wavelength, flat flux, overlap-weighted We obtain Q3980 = 1.29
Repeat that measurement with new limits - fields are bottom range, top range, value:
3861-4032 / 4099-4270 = 1.30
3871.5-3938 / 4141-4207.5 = 1.46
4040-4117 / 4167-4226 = 1.10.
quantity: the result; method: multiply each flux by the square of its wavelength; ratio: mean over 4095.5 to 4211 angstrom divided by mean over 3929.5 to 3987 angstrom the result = 1.40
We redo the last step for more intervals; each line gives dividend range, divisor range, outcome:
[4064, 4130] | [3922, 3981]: 1.32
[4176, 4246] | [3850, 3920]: 1.43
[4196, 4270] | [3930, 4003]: 1.39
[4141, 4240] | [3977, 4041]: 1.10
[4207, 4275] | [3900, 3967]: 1.39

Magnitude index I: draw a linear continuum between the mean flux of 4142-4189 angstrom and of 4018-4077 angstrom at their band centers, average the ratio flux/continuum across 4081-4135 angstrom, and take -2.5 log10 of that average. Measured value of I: 0.062 mag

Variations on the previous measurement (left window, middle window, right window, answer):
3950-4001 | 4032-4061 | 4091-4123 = -0.17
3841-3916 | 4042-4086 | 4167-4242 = -0.08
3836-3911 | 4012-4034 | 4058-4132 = -0.15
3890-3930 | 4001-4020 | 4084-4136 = -0.15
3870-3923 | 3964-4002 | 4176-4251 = 0.05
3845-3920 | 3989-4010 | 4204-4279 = -0.11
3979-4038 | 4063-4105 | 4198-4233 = 0.07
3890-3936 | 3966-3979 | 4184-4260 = 0.34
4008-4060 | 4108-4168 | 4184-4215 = 0.03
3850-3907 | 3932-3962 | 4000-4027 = 0.10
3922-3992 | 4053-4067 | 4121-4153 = -0.14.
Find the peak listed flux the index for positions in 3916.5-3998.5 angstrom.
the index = 20.9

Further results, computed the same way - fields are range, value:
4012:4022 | 23.3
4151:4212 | 23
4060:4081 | 22.8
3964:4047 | 23.7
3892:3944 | 20.4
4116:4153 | 22.6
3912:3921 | 20.3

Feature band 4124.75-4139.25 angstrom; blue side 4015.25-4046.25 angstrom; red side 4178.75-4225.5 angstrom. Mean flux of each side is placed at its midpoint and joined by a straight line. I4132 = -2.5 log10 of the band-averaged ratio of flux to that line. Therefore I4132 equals 0.02 mag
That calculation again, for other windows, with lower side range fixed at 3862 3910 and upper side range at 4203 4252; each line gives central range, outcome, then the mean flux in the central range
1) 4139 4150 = -0.064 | 21.7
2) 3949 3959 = -0.073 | 19.2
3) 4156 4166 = -0.073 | 22.1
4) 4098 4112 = 0.065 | 18.8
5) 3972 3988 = 0.053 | 17.4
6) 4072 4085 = -0.043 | 20.4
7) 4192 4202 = -0.022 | 21.6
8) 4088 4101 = 0.027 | 19.3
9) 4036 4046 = -0.185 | 22.6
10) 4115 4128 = -0.054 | 21.2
